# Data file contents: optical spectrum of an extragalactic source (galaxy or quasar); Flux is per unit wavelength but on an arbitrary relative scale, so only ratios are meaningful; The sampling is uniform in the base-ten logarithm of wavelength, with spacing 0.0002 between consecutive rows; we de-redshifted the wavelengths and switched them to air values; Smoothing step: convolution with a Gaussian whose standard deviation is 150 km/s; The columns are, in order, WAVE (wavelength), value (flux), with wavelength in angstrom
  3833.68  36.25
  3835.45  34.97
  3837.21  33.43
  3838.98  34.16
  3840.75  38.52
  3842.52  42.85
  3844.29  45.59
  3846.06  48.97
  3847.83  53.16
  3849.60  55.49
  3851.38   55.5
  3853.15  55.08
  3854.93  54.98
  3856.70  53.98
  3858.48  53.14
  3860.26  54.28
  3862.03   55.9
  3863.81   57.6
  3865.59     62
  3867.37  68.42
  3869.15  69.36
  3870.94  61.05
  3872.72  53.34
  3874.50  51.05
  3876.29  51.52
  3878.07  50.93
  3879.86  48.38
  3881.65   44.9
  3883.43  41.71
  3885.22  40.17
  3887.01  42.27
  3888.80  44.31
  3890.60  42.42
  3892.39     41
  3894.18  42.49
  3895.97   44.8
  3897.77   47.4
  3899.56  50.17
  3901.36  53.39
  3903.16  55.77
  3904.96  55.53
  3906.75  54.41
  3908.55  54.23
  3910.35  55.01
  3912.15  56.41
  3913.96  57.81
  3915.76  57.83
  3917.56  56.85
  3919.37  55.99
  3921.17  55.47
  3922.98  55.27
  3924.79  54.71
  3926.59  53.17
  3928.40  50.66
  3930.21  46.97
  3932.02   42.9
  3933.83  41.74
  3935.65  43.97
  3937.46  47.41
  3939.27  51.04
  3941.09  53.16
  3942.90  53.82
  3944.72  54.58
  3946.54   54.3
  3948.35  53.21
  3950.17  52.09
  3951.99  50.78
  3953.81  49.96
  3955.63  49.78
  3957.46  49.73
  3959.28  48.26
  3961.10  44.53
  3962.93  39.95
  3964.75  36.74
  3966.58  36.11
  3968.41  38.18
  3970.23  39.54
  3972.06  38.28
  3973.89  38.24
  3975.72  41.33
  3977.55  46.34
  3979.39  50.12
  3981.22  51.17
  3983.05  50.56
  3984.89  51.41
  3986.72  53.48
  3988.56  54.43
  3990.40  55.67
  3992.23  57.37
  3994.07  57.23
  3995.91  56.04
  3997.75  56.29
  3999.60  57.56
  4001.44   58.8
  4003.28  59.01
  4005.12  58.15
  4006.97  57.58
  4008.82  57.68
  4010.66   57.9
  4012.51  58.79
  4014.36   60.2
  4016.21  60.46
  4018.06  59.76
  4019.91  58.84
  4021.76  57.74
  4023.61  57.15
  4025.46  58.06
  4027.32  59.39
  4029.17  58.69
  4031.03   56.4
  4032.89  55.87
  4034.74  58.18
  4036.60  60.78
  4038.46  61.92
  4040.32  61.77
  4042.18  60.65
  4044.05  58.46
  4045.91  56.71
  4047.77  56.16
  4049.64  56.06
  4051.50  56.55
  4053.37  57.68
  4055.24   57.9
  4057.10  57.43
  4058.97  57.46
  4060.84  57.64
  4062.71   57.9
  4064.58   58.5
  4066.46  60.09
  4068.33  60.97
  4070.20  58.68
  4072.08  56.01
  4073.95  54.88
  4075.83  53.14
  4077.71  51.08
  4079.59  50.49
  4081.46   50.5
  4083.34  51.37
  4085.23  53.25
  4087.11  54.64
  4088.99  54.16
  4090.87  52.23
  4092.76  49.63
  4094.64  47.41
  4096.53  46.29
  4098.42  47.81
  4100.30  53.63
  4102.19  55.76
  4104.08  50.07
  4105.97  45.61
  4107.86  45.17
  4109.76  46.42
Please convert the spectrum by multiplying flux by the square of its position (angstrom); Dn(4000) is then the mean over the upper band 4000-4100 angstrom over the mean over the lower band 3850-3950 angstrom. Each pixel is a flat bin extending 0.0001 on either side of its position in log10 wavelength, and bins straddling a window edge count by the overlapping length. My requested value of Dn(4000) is 1.2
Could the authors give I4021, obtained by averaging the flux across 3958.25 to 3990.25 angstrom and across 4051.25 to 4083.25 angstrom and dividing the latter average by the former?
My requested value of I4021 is 1.25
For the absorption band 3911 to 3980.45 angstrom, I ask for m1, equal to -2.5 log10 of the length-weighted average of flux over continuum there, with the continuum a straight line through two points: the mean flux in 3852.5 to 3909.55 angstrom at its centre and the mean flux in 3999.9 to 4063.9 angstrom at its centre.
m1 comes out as 0.12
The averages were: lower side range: 51.7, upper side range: 58.3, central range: 48.6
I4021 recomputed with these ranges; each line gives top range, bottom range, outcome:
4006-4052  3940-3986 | 1.25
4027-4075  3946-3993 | 1.23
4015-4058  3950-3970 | 1.31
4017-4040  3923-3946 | 1.18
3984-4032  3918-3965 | 1.15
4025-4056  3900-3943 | 1.11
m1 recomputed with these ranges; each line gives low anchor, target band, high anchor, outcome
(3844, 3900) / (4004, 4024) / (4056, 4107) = -0.11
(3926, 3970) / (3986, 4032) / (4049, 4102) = -0.14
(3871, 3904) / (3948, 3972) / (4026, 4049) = 0.18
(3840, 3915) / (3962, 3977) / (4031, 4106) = 0.35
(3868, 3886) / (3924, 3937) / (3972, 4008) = 0.10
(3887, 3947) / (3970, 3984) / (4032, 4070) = 0.21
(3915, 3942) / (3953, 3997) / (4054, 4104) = 0.10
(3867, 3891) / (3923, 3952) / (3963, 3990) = -0.08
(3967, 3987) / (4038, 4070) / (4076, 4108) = -0.20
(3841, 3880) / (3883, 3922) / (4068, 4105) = 0.08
